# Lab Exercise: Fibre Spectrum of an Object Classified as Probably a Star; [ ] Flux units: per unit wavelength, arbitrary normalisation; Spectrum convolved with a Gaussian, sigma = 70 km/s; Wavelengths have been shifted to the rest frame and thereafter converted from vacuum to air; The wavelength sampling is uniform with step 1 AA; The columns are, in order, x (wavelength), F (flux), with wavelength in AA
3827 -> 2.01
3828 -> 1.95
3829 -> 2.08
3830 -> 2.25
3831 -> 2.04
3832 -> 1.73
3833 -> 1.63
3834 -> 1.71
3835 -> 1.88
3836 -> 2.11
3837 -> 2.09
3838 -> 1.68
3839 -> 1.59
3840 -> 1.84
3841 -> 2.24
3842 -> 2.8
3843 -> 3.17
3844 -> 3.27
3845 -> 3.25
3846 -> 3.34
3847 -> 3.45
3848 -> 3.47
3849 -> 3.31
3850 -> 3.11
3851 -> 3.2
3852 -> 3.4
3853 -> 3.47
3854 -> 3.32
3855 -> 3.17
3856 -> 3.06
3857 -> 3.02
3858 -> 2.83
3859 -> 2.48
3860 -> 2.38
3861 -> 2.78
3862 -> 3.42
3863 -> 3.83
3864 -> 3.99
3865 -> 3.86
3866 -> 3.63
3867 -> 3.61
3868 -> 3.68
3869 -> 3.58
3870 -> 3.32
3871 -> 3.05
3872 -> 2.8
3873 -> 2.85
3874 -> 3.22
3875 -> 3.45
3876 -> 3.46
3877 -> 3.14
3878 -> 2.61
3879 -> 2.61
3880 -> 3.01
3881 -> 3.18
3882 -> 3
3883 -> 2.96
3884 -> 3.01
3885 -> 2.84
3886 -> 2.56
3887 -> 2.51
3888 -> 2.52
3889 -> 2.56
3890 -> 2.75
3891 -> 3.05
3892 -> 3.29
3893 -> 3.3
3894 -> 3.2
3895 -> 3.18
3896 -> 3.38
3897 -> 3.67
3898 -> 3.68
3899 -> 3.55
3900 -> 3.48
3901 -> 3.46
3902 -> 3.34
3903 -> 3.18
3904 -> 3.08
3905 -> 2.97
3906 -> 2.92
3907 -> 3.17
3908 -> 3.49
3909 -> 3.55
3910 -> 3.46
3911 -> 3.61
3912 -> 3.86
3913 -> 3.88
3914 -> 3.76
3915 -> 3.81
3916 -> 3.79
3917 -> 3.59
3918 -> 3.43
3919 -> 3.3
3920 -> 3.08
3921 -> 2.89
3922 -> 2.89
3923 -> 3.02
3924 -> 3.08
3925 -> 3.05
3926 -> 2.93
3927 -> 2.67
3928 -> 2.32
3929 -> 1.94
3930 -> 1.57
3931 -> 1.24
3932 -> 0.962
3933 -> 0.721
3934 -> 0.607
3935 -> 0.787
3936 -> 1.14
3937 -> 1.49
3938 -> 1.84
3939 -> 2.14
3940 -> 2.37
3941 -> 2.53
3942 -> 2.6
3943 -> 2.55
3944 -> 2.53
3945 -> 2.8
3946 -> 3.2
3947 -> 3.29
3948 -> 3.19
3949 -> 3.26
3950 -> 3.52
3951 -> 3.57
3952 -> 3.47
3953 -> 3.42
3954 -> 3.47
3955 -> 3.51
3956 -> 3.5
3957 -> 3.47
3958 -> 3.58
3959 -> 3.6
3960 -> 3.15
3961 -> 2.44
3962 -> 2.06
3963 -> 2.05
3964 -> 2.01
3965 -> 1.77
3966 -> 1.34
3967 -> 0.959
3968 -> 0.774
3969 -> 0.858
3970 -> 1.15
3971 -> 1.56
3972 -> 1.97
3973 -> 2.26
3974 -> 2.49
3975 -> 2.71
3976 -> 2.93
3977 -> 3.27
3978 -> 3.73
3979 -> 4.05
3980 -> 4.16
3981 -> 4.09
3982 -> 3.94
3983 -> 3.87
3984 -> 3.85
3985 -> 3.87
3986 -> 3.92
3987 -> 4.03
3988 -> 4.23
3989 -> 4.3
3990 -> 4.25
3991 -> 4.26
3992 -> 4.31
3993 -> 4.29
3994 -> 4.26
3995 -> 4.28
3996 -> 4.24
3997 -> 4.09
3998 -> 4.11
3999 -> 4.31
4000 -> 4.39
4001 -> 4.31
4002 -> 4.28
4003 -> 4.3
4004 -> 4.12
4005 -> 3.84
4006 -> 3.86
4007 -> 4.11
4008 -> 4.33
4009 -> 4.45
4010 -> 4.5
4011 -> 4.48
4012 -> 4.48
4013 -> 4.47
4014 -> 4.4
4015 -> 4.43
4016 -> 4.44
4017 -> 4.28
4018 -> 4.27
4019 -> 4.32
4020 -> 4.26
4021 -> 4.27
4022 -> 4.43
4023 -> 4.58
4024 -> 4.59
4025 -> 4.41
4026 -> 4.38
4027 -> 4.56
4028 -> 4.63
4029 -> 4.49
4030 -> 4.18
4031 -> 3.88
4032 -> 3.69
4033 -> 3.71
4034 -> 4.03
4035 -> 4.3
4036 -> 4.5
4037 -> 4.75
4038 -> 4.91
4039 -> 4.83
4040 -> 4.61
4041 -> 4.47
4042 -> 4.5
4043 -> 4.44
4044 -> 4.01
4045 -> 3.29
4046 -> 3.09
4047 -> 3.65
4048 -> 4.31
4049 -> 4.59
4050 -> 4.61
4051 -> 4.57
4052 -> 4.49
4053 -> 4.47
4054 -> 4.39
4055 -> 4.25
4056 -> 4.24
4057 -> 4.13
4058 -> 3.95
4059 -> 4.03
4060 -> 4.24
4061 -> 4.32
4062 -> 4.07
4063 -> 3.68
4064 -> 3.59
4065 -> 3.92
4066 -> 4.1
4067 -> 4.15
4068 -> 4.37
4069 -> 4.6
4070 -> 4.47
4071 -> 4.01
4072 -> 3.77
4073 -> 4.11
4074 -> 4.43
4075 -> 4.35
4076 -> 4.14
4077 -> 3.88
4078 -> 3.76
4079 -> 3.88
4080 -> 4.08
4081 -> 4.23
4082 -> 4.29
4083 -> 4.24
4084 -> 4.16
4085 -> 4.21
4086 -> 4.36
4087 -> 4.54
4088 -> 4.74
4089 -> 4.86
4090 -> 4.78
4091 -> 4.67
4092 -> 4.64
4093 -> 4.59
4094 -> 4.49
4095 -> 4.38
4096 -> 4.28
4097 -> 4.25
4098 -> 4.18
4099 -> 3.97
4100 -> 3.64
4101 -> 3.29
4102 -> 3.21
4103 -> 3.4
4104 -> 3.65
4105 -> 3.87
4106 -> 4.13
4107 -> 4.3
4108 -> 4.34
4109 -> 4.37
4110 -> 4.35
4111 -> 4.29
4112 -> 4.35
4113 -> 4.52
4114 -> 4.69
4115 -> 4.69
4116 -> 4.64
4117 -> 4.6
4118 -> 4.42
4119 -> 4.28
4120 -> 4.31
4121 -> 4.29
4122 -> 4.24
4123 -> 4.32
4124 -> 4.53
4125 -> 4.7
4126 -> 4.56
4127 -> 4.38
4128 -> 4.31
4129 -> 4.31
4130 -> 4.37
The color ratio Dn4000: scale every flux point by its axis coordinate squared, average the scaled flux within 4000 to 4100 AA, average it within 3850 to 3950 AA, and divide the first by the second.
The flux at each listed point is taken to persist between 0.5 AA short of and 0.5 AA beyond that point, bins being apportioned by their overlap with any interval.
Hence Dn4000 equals 1.6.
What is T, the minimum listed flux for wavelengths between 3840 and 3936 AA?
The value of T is 0.607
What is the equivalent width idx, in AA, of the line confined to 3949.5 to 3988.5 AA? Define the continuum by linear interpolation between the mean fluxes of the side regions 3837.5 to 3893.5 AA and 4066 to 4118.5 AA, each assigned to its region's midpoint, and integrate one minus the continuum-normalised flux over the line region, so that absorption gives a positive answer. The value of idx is 7.1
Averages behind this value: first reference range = 3.04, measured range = 2.94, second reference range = 4.24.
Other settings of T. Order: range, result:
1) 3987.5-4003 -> 4.09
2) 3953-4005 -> 0.774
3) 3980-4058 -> 3.09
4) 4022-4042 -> 3.69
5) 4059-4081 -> 3.59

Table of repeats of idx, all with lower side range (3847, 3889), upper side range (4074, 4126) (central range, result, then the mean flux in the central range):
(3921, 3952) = 9.99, 2.35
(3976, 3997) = -1.80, 4.03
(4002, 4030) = -3.60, 4.35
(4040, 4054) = -0.72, 4.21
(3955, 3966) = 2.61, 2.73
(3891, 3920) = -0.96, 3.43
